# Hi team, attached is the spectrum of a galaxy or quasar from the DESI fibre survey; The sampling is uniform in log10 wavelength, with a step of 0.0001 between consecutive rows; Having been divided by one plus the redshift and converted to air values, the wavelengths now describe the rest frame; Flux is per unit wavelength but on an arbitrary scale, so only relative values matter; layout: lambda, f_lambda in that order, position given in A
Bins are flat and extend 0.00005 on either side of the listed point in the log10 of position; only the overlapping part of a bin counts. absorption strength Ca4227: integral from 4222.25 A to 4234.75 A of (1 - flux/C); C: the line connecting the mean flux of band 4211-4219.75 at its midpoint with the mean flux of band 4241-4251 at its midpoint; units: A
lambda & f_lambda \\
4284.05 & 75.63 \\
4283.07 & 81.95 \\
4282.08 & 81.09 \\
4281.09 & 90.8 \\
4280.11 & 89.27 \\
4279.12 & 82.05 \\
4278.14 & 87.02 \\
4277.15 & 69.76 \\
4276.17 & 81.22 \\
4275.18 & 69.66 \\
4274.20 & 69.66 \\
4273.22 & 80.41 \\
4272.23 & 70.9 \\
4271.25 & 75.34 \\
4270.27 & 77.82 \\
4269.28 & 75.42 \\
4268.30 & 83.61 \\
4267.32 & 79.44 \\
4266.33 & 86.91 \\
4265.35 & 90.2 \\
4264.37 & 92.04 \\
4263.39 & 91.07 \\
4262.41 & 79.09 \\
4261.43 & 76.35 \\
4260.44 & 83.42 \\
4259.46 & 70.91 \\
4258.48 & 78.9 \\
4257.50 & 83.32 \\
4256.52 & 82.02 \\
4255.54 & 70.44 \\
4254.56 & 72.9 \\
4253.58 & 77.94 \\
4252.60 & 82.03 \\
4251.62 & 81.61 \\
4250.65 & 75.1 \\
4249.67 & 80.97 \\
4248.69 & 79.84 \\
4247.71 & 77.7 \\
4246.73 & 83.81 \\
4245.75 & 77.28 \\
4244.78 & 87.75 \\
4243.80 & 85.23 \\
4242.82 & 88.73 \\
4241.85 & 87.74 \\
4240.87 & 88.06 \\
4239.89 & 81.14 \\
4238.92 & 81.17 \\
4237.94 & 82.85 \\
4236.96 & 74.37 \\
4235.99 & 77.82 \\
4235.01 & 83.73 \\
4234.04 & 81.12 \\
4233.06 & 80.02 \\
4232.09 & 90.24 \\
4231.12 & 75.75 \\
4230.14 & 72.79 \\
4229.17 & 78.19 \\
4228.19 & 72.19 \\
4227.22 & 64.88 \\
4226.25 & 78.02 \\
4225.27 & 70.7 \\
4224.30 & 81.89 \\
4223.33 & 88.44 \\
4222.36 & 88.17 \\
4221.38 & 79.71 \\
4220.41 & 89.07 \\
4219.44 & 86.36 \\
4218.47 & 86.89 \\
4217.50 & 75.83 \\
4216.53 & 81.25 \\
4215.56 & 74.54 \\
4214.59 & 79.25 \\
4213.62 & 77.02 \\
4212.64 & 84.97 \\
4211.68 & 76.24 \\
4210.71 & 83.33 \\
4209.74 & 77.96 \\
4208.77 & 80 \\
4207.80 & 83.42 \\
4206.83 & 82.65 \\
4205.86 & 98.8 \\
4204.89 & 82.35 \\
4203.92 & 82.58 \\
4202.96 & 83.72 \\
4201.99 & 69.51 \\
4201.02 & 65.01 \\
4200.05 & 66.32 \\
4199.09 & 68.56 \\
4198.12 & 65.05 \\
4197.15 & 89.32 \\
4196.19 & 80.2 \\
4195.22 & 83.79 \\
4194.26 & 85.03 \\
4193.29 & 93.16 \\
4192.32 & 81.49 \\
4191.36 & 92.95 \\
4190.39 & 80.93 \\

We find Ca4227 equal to 0.4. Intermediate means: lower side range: 80.3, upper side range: 82.7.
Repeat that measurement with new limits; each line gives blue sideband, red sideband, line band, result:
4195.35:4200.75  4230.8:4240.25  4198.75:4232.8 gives -0.9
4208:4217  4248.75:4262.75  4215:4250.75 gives -0.9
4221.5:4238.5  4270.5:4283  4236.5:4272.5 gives -0.9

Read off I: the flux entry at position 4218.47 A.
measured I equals 86.89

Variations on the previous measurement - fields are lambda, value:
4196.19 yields 80.2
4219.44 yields 86.36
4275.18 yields 69.66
